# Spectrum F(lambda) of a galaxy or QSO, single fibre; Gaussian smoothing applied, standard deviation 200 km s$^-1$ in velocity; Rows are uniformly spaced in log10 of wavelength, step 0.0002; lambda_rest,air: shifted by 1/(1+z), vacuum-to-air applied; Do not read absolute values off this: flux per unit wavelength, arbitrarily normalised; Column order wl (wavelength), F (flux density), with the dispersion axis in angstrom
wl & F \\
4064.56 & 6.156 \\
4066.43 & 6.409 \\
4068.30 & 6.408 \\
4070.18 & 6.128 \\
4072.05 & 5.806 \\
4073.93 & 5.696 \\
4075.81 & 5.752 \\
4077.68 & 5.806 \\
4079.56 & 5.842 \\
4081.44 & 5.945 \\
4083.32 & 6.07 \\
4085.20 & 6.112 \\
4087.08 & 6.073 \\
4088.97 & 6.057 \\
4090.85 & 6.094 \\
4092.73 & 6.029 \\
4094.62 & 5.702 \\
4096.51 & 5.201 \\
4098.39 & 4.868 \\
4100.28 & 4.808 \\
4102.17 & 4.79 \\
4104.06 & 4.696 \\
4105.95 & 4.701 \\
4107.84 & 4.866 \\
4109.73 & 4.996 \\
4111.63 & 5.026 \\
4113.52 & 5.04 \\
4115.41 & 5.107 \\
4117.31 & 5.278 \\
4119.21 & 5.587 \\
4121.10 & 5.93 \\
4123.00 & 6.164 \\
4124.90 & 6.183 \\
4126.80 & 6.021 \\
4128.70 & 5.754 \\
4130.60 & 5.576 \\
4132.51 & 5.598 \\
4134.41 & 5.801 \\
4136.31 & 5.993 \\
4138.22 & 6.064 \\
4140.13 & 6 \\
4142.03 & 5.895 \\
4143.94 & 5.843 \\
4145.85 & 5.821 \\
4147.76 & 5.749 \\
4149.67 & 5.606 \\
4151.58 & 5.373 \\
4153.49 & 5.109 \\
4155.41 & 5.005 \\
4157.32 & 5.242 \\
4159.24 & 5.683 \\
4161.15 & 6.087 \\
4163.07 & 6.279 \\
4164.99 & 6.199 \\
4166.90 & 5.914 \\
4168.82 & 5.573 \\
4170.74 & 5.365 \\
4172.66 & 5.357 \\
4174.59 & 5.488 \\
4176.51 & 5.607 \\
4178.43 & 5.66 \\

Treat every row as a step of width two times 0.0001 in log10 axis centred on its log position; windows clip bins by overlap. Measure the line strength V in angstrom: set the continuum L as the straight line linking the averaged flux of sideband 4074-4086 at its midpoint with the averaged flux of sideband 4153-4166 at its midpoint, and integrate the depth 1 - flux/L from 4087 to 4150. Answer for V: 2.6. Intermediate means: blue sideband 5.9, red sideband 5.68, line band 5.55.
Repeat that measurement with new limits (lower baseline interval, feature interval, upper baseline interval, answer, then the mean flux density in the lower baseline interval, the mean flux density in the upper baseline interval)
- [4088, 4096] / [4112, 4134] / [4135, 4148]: 1.01 angstrom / 5.92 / 5.91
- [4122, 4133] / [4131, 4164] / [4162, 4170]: 1.24 angstrom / 5.89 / 5.98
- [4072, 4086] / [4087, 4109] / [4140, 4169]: 2.06 angstrom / 5.88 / 5.71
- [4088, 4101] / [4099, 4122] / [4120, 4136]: 2.61 angstrom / 5.55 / 5.88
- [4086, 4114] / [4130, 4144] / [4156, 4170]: -0.64 angstrom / 5.27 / 5.83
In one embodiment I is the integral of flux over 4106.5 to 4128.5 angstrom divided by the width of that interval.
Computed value 5.47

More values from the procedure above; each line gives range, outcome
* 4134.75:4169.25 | 5.75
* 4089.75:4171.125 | 5.55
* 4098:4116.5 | 4.89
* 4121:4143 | 5.91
